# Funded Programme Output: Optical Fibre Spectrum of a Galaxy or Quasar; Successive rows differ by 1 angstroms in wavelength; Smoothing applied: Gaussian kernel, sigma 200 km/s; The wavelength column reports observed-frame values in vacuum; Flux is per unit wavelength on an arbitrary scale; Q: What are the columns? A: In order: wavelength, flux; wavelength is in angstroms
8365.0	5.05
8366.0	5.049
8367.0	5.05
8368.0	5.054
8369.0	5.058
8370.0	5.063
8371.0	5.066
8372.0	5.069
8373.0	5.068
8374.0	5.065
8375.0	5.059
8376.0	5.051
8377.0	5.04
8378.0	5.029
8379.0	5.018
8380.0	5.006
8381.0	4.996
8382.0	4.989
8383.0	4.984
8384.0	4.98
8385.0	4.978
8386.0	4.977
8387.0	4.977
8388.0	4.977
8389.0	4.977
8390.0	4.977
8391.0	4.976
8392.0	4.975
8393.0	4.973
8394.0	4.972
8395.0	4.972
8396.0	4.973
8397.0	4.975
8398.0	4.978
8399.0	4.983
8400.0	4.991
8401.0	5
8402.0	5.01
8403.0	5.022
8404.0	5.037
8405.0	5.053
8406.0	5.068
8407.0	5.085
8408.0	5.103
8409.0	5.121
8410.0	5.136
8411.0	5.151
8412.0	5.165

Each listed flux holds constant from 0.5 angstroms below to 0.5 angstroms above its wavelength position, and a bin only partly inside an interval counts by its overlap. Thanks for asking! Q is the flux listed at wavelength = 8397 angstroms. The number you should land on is 4.975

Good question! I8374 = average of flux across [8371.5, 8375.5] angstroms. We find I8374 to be 5.07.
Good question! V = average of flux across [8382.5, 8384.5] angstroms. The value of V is 4.98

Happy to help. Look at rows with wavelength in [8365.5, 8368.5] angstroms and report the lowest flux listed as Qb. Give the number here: 5.049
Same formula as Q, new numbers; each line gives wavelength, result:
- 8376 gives 5.051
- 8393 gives 4.973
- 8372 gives 5.069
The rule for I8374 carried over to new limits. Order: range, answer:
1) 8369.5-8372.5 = 5.07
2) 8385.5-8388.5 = 4.98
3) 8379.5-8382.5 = 5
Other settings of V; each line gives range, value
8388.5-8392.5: 4.98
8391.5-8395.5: 4.97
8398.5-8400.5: 4.99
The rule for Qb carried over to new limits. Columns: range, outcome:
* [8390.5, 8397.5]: 4.972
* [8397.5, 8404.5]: 4.978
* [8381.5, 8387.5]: 4.977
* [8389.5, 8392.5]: 4.975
